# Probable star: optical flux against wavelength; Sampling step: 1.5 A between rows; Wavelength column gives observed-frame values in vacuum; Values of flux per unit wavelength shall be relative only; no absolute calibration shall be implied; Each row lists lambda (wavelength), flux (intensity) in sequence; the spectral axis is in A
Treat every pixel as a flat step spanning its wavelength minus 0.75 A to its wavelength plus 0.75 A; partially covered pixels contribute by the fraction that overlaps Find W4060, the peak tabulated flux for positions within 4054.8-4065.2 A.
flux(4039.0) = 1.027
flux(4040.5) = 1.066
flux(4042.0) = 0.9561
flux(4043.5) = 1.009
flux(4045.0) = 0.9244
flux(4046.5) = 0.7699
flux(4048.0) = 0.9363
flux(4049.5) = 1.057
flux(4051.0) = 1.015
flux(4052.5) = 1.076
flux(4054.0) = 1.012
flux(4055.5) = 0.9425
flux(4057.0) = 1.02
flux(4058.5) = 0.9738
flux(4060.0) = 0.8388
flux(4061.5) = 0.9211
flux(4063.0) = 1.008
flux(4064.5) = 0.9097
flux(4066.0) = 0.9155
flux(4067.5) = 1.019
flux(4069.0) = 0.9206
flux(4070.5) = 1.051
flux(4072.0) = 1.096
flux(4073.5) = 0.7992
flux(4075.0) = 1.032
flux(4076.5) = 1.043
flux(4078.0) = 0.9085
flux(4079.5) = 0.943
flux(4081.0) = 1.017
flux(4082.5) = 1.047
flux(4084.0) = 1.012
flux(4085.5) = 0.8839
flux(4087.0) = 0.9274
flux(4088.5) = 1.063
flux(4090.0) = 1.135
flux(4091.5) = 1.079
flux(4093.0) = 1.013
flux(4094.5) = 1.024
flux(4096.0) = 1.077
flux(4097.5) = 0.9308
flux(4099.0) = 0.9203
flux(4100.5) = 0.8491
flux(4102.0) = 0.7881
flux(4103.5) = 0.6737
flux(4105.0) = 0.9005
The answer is 1.02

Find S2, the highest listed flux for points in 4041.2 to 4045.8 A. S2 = 1.009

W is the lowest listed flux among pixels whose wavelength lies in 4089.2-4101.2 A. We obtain 0.8491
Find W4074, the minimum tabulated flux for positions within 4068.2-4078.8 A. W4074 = 0.7992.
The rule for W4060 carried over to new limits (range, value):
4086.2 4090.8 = 1.135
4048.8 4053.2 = 1.076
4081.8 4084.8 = 1.047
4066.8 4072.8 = 1.096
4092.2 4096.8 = 1.077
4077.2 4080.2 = 0.943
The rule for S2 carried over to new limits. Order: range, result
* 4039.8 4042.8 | 1.066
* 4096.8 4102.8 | 0.9308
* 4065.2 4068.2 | 1.019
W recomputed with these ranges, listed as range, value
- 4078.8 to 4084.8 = 0.943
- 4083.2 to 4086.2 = 0.8839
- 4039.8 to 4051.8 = 0.7699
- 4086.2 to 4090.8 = 0.9274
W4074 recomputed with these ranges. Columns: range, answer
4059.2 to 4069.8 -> 0.8388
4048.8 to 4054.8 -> 1.012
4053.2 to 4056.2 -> 0.9425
